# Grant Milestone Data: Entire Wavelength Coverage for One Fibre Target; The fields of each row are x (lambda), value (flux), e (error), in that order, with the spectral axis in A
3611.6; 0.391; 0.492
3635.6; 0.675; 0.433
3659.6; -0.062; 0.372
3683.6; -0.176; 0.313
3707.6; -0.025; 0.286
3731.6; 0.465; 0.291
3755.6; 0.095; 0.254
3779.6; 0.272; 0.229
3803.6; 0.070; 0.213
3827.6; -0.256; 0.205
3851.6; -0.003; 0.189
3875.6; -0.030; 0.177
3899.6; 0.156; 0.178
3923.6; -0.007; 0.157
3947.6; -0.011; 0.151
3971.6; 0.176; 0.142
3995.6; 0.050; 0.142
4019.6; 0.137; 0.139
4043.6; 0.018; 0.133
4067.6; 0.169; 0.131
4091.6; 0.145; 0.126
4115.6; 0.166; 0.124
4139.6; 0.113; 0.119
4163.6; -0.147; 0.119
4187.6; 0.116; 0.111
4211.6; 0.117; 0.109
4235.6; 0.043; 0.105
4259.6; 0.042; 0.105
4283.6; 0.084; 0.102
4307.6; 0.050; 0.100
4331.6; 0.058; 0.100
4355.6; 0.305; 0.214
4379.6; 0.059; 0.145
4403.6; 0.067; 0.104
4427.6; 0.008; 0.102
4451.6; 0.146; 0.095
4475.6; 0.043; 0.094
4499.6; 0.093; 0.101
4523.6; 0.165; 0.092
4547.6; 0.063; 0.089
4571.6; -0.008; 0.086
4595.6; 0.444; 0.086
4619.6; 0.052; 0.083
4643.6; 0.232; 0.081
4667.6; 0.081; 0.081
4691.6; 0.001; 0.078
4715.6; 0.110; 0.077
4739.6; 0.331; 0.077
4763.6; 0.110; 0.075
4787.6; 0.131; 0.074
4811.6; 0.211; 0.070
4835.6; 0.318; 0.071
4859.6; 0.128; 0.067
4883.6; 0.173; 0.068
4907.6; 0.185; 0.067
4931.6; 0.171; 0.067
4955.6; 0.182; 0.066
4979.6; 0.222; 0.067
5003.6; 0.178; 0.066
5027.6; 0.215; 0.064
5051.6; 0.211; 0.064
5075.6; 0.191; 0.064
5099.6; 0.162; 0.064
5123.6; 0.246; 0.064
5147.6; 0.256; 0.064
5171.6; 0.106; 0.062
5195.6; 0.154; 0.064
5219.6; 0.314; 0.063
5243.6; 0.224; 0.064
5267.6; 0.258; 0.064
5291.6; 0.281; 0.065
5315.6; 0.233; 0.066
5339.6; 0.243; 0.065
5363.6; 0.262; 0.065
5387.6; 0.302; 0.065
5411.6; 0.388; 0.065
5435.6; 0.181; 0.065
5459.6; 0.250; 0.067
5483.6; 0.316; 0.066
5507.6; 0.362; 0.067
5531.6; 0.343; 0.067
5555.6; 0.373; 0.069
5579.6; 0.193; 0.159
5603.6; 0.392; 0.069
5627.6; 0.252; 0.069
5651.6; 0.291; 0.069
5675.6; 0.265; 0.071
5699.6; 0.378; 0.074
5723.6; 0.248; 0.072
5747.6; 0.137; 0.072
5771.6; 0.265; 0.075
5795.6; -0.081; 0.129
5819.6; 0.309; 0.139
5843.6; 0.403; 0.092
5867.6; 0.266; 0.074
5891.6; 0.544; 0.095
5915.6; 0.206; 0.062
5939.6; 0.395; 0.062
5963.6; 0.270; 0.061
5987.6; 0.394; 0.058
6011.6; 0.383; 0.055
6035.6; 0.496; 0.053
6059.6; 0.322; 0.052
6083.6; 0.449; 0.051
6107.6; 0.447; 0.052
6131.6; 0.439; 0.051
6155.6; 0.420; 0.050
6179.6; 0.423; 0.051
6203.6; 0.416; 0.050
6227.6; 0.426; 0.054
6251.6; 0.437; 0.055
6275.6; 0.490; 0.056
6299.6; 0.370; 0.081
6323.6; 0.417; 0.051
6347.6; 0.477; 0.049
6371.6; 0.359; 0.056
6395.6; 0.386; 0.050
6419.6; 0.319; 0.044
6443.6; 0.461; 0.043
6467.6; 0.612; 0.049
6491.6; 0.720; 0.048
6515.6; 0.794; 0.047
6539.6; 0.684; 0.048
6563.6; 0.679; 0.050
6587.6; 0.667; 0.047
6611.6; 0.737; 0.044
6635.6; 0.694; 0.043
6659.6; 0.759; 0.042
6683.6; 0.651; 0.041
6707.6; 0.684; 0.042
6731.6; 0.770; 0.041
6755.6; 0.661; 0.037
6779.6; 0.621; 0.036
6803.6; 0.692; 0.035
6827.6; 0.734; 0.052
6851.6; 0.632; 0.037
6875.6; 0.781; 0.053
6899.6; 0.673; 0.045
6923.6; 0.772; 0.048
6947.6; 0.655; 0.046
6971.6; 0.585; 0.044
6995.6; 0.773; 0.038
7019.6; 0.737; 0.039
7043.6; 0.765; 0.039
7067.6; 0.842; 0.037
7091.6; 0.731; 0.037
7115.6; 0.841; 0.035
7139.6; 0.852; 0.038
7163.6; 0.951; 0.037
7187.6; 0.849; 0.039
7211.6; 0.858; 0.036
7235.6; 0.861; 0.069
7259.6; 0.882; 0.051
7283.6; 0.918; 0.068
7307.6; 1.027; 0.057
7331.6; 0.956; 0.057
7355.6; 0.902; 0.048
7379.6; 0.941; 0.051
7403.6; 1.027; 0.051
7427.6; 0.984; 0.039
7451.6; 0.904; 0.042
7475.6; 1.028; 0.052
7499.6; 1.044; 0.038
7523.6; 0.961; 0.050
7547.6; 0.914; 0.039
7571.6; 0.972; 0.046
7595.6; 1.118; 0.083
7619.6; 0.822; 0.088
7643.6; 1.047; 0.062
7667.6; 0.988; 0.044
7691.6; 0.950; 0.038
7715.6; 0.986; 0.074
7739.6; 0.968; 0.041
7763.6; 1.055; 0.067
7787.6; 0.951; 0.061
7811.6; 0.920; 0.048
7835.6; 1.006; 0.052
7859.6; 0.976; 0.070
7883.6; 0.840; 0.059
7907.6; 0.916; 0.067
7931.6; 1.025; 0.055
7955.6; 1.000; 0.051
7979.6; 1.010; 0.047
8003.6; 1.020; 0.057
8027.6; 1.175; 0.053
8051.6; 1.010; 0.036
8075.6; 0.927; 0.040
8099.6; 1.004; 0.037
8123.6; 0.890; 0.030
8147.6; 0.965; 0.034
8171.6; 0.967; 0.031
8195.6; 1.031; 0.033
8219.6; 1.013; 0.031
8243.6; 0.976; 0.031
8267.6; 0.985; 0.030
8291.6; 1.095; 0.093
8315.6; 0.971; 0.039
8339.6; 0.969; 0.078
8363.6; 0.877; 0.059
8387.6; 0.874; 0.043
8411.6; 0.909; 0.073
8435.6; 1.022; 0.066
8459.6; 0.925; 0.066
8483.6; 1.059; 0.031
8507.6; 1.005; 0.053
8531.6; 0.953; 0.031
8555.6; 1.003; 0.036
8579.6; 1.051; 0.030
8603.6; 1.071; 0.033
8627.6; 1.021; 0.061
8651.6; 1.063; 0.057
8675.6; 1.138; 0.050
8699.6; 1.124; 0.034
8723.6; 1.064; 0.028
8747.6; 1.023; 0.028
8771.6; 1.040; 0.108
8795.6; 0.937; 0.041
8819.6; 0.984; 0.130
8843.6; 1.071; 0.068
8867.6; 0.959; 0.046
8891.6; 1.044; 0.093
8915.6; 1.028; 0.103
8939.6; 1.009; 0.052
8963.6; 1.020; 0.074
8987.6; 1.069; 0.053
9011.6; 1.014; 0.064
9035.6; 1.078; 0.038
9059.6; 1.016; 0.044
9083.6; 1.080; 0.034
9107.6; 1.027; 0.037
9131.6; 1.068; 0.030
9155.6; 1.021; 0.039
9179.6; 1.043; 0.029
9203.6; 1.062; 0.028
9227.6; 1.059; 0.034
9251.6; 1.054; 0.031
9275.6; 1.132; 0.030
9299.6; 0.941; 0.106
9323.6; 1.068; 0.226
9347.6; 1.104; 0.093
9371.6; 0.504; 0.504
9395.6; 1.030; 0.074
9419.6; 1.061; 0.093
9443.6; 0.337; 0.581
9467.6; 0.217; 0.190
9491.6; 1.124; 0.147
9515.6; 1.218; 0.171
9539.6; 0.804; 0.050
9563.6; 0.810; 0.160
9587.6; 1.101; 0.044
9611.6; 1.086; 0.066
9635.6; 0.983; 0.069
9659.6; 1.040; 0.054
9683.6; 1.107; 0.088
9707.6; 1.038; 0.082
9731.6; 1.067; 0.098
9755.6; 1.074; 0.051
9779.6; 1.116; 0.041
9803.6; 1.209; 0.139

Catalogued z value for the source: 0.619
